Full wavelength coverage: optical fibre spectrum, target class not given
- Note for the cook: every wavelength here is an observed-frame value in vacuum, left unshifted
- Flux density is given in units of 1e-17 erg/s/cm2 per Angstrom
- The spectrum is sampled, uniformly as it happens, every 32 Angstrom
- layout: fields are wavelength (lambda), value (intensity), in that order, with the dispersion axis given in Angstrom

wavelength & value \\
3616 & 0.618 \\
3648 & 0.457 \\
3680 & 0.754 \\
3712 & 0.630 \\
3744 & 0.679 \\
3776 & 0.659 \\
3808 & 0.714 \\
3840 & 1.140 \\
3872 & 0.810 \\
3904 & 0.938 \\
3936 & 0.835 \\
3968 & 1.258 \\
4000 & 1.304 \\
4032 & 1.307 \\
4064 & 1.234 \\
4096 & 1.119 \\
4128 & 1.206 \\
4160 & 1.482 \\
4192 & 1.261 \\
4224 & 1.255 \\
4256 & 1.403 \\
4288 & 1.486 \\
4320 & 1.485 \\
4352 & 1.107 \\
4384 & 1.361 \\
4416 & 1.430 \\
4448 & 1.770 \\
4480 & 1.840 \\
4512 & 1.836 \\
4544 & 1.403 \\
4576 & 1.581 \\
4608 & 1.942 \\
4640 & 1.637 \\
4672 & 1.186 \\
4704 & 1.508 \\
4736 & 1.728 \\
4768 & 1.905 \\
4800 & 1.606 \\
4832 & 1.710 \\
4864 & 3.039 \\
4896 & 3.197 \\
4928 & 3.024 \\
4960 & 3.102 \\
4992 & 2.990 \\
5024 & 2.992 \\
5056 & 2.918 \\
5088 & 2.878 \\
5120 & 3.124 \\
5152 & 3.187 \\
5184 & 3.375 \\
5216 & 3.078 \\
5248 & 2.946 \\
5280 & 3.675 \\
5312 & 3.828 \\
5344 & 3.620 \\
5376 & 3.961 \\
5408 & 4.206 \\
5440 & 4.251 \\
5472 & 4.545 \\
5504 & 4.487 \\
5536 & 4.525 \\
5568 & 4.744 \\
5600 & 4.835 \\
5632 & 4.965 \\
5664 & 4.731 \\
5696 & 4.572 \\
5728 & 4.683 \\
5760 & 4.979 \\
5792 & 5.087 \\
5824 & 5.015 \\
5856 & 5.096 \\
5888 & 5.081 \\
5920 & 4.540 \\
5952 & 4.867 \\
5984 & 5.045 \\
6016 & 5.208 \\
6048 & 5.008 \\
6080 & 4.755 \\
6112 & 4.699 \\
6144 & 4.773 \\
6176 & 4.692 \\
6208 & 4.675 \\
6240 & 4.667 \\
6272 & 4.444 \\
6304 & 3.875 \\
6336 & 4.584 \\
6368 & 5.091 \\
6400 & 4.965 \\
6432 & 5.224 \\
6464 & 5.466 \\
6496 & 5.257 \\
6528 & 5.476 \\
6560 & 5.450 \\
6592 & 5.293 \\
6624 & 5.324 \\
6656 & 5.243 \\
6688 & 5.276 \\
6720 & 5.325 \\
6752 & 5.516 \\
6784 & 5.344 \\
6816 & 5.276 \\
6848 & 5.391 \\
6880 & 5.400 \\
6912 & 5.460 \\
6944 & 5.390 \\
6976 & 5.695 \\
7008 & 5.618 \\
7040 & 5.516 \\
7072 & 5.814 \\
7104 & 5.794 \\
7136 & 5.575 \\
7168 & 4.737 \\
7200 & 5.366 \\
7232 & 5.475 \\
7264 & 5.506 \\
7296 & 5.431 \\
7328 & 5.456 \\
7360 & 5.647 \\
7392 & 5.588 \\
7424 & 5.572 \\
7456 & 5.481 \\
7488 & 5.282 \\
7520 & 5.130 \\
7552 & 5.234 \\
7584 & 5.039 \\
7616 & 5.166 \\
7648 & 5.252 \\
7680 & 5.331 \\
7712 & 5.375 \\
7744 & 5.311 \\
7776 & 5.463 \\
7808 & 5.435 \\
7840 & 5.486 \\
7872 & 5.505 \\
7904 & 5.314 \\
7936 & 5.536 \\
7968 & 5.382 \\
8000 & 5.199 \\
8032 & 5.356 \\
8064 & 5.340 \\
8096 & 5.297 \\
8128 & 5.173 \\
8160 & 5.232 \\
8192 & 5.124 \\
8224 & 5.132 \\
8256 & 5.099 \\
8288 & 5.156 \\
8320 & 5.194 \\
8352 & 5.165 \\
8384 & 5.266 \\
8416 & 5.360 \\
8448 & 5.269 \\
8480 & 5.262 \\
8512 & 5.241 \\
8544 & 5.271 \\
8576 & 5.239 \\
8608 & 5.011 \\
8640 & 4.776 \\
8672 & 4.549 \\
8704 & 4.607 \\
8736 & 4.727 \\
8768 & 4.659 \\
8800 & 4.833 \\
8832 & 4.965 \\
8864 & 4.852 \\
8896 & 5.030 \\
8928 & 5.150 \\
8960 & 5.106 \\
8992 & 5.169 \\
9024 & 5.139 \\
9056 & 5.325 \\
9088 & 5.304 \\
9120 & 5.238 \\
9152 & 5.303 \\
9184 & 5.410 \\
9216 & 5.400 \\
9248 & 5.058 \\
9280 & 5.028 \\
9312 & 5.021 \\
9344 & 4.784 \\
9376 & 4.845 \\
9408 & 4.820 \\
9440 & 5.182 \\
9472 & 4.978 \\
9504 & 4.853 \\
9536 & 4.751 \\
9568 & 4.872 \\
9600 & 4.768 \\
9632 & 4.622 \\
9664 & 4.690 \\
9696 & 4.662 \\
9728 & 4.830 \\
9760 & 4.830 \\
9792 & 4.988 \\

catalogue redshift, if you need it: 0.22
